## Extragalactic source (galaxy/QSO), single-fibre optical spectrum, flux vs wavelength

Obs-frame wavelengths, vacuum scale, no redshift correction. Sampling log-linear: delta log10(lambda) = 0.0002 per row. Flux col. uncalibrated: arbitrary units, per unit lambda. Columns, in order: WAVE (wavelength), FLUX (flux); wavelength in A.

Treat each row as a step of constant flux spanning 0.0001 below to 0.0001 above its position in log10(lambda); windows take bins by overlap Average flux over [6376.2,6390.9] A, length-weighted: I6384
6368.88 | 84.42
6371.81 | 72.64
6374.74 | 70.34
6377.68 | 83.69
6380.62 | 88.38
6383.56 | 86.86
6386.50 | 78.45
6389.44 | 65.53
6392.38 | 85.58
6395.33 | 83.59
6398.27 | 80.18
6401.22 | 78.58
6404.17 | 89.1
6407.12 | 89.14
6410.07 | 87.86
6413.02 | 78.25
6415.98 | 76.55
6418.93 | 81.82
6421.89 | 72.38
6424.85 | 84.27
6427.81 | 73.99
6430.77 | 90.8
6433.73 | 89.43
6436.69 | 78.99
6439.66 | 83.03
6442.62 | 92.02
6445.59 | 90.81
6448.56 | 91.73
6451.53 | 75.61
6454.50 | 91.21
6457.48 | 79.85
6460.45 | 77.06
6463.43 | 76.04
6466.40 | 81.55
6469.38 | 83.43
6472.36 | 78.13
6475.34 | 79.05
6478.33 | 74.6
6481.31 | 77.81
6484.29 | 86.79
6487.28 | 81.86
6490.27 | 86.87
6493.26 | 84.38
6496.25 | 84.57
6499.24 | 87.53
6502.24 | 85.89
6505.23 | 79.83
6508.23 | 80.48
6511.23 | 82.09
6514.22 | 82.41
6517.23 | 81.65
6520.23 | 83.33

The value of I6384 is 80.6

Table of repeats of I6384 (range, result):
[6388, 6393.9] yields 75.6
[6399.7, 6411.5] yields 86.1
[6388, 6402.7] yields 78.7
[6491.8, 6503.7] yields 85.6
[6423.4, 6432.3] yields 83.1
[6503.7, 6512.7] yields 80.8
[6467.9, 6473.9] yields 80.8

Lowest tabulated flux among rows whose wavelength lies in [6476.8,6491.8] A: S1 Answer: 74.6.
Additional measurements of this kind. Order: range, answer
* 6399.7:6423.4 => 72.38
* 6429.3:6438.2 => 78.99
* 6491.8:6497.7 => 84.38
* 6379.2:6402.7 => 65.53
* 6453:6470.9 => 76.04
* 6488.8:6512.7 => 79.83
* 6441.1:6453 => 75.61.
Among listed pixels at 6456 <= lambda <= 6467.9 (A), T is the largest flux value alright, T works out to 81.55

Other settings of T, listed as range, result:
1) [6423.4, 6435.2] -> 90.8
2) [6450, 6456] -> 91.21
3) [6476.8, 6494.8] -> 86.87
